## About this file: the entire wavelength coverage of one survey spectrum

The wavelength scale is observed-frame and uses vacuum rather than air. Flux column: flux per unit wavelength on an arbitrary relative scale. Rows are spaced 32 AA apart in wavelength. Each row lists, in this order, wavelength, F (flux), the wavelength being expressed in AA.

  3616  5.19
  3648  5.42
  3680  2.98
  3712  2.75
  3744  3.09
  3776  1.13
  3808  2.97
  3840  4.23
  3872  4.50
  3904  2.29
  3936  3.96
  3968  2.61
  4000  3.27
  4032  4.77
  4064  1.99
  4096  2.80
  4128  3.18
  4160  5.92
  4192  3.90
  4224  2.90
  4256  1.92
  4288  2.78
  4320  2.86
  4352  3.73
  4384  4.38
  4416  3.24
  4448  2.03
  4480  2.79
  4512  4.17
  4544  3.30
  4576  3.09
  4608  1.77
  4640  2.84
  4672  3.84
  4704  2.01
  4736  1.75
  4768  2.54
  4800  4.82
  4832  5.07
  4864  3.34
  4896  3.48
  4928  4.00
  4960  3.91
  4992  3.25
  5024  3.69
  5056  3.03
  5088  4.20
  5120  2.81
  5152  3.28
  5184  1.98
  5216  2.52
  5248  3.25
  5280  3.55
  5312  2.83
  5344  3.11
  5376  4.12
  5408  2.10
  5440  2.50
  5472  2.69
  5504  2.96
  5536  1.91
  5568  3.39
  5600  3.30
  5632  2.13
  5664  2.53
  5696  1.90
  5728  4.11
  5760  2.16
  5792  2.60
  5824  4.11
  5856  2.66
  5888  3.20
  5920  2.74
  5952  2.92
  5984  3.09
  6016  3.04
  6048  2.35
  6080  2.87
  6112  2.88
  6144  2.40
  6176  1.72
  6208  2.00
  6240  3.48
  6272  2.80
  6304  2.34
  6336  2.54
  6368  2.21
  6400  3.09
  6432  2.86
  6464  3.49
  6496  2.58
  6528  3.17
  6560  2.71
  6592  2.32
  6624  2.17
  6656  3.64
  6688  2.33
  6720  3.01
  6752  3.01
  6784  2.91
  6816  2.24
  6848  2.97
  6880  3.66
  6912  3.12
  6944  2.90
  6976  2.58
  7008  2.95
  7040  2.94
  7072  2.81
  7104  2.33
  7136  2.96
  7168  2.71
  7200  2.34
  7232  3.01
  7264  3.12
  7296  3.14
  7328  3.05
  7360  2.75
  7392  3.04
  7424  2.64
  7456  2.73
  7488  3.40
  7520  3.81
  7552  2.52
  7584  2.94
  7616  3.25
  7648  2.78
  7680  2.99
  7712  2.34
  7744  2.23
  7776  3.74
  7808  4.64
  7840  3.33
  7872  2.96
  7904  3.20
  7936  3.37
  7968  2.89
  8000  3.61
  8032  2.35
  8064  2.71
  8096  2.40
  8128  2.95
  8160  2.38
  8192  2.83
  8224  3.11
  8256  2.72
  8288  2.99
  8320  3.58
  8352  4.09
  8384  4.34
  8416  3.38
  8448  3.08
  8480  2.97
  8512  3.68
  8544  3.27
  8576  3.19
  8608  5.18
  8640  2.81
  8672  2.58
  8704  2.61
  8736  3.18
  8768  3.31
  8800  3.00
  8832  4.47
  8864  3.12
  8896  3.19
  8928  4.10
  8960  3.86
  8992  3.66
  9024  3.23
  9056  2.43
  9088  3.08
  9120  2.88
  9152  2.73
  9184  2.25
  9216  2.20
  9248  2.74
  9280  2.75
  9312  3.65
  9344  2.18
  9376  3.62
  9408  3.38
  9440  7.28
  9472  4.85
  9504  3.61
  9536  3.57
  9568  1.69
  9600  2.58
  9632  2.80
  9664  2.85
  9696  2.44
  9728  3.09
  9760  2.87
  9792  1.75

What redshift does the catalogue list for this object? 0.72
